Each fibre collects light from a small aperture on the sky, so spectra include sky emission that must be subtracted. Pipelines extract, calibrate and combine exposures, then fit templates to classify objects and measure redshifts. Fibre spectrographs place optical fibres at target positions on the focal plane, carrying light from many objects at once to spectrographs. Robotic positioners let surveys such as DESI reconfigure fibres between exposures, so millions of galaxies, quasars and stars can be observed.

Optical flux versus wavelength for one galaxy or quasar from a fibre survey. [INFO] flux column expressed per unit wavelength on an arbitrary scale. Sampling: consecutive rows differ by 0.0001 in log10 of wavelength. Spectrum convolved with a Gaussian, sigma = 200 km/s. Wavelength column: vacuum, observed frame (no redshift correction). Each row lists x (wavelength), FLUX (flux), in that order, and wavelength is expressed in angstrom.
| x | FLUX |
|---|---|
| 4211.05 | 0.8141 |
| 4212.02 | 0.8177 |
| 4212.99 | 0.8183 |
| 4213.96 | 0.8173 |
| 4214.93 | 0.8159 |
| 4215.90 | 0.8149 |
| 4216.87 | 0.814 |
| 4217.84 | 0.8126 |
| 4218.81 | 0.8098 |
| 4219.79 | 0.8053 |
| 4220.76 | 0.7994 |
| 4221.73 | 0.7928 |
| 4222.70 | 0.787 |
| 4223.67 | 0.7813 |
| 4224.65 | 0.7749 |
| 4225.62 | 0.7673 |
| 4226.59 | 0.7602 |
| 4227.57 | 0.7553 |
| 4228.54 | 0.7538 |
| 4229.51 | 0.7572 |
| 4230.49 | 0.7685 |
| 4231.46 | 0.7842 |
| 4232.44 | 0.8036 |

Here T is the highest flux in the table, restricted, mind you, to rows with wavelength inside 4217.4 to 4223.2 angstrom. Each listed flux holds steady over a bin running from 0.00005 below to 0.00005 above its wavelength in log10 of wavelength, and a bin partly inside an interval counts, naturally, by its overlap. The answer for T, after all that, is 0.8126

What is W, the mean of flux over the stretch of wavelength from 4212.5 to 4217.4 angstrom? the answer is 0.817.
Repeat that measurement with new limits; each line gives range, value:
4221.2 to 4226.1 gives 0.781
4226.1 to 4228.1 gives 0.758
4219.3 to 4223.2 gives 0.797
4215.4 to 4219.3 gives 0.813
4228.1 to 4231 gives 0.761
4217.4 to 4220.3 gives 0.808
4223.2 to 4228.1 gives 0.767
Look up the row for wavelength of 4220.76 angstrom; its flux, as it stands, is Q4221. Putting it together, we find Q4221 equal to 0.7994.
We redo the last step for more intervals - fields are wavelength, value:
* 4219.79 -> 0.8053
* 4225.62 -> 0.7673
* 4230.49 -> 0.7685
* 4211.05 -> 0.8141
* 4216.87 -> 0.814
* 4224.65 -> 0.7749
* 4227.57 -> 0.7553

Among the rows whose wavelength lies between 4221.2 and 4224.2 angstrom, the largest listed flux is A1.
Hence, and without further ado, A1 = 0.7928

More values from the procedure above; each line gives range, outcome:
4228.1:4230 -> 0.7572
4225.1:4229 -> 0.7673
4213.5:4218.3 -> 0.8173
